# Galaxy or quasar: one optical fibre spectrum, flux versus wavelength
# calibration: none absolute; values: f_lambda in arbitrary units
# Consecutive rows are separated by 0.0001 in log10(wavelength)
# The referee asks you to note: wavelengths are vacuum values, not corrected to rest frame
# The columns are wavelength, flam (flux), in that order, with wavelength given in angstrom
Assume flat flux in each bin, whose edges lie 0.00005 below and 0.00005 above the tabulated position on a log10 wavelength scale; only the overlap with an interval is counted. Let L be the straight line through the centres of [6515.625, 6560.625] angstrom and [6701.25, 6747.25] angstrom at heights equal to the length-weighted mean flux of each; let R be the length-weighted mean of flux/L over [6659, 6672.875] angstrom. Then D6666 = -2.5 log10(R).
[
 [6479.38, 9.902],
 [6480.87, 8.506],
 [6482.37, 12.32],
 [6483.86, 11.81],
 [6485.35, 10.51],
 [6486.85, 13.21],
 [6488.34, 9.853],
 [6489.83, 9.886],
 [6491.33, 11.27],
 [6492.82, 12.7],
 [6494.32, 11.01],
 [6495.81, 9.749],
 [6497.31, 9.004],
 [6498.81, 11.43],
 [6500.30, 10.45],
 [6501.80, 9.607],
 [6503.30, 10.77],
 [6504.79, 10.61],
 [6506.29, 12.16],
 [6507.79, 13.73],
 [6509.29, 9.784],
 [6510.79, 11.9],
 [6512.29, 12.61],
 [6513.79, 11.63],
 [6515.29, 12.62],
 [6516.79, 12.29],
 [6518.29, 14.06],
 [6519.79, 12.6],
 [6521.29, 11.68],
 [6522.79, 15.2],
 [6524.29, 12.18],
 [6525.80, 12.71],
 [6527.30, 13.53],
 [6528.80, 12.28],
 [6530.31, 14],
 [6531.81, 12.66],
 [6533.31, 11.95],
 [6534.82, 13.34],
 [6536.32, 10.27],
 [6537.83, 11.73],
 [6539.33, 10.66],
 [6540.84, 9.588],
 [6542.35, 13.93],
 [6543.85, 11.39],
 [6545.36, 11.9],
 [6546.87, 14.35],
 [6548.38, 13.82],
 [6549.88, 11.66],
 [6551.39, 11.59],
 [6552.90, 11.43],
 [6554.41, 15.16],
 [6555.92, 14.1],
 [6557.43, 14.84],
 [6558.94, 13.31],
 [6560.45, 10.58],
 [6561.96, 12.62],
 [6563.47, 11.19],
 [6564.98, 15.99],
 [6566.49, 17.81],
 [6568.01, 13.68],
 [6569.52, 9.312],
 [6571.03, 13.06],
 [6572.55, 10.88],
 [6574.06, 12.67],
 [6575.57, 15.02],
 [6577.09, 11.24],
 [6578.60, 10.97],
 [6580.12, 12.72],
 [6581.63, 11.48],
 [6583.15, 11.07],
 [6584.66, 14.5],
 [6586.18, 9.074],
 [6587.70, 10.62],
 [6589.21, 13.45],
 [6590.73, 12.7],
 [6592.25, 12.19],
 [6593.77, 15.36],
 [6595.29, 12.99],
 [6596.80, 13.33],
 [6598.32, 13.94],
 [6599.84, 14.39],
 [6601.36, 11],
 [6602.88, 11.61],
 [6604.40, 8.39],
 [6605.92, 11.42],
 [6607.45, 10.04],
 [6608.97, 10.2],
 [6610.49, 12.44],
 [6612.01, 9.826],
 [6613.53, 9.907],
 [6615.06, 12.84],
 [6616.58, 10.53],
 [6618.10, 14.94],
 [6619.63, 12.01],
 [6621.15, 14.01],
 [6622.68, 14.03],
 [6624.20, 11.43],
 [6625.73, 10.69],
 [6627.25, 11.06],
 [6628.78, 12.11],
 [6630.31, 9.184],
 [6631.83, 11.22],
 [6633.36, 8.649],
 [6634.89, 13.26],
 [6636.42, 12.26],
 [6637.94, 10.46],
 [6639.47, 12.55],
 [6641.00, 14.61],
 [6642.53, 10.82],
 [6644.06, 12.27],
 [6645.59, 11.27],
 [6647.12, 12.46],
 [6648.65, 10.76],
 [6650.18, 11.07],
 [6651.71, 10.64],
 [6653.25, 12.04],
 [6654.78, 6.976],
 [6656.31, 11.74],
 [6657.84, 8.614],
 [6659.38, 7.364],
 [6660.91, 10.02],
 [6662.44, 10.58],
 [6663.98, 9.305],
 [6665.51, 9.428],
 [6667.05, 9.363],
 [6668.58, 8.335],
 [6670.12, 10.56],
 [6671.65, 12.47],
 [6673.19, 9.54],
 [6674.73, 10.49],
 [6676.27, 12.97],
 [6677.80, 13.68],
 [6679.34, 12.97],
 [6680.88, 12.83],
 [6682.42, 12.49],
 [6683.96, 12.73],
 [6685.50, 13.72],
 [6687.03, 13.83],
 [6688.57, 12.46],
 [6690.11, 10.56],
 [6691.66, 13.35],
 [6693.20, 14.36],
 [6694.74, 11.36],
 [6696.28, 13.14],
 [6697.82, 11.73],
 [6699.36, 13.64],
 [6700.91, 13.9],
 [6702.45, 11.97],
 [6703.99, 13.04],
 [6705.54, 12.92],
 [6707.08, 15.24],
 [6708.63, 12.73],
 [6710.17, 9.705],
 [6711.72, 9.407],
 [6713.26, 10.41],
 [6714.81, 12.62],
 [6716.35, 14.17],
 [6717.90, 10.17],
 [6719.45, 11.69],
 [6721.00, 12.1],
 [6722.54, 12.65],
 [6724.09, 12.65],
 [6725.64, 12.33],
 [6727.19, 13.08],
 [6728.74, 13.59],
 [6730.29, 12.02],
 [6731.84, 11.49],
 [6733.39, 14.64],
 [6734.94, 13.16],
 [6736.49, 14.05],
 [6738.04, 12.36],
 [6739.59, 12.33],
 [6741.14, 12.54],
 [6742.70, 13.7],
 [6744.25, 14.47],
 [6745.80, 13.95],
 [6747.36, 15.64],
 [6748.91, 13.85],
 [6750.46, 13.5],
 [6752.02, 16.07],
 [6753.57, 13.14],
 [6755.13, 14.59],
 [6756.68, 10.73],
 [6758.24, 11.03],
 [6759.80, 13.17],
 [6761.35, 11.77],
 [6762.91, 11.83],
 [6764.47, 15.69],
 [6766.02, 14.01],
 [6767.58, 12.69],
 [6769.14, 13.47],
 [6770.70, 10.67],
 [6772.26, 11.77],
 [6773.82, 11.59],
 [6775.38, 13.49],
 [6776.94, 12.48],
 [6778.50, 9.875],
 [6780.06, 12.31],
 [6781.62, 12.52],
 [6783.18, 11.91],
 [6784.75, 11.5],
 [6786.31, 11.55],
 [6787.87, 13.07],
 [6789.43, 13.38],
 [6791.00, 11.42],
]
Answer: 0.28 mag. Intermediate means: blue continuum 12.7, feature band 9.78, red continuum 12.6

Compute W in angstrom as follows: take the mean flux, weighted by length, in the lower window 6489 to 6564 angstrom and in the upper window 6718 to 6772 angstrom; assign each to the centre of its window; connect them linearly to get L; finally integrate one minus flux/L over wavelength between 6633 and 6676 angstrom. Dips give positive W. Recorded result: 6.6 angstrom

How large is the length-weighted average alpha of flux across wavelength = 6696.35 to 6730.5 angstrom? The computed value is 12.4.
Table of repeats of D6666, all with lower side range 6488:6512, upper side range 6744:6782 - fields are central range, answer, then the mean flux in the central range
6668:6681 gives 0.07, 11.5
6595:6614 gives 0.02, 11.5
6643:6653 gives 0.06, 11.4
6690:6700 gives -0.02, 12.7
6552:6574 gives -0.15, 13.1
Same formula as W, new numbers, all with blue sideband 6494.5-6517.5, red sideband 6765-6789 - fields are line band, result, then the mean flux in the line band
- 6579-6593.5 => -0.68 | 12.1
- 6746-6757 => -1.73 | 14.1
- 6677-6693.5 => -1.47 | 13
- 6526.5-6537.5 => -1.19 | 12.5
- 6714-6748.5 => -2.58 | 13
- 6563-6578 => -2.14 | 13.1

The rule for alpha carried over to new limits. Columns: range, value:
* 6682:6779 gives 12.8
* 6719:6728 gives 12.4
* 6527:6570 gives 12.7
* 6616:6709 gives 11.7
